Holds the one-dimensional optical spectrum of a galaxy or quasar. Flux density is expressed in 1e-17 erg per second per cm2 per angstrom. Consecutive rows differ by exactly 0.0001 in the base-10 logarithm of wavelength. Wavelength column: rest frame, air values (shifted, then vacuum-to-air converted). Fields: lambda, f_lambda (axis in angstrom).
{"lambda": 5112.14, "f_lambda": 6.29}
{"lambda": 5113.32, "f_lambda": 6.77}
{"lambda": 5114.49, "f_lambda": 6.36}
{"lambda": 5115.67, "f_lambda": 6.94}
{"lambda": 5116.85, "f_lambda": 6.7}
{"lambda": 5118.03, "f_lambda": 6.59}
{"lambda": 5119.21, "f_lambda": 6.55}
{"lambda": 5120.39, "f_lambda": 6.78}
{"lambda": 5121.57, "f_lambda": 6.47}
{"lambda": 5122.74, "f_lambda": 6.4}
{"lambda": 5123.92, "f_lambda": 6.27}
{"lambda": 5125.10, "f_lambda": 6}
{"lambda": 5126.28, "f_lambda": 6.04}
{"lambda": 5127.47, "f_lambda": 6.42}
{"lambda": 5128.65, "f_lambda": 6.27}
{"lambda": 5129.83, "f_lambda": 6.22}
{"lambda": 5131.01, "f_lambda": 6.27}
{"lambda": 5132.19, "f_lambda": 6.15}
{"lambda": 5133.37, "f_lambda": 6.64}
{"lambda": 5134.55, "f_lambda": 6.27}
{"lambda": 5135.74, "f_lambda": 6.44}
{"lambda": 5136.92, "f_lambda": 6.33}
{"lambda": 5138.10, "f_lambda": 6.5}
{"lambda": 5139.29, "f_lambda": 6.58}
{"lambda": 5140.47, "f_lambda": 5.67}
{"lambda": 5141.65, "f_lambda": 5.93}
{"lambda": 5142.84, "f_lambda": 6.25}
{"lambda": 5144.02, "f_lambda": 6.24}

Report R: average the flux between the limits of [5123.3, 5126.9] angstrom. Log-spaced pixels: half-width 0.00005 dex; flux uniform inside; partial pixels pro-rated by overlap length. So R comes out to 6.09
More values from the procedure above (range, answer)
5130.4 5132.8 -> 6.23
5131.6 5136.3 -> 6.37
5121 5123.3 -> 6.46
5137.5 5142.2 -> 6.18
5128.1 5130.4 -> 6.25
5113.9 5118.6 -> 6.65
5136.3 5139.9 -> 6.47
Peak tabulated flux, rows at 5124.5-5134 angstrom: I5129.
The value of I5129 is 6.64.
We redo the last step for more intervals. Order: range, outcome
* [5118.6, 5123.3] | 6.78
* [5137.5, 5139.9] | 6.58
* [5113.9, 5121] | 6.94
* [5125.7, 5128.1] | 6.42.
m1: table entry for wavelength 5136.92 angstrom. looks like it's 6.33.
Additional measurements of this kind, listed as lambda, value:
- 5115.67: 6.94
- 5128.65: 6.27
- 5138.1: 6.5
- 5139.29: 6.58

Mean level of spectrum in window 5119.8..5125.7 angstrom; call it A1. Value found 6.39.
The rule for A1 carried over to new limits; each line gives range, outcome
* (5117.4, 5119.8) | 6.56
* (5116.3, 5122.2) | 6.62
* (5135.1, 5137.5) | 6.37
